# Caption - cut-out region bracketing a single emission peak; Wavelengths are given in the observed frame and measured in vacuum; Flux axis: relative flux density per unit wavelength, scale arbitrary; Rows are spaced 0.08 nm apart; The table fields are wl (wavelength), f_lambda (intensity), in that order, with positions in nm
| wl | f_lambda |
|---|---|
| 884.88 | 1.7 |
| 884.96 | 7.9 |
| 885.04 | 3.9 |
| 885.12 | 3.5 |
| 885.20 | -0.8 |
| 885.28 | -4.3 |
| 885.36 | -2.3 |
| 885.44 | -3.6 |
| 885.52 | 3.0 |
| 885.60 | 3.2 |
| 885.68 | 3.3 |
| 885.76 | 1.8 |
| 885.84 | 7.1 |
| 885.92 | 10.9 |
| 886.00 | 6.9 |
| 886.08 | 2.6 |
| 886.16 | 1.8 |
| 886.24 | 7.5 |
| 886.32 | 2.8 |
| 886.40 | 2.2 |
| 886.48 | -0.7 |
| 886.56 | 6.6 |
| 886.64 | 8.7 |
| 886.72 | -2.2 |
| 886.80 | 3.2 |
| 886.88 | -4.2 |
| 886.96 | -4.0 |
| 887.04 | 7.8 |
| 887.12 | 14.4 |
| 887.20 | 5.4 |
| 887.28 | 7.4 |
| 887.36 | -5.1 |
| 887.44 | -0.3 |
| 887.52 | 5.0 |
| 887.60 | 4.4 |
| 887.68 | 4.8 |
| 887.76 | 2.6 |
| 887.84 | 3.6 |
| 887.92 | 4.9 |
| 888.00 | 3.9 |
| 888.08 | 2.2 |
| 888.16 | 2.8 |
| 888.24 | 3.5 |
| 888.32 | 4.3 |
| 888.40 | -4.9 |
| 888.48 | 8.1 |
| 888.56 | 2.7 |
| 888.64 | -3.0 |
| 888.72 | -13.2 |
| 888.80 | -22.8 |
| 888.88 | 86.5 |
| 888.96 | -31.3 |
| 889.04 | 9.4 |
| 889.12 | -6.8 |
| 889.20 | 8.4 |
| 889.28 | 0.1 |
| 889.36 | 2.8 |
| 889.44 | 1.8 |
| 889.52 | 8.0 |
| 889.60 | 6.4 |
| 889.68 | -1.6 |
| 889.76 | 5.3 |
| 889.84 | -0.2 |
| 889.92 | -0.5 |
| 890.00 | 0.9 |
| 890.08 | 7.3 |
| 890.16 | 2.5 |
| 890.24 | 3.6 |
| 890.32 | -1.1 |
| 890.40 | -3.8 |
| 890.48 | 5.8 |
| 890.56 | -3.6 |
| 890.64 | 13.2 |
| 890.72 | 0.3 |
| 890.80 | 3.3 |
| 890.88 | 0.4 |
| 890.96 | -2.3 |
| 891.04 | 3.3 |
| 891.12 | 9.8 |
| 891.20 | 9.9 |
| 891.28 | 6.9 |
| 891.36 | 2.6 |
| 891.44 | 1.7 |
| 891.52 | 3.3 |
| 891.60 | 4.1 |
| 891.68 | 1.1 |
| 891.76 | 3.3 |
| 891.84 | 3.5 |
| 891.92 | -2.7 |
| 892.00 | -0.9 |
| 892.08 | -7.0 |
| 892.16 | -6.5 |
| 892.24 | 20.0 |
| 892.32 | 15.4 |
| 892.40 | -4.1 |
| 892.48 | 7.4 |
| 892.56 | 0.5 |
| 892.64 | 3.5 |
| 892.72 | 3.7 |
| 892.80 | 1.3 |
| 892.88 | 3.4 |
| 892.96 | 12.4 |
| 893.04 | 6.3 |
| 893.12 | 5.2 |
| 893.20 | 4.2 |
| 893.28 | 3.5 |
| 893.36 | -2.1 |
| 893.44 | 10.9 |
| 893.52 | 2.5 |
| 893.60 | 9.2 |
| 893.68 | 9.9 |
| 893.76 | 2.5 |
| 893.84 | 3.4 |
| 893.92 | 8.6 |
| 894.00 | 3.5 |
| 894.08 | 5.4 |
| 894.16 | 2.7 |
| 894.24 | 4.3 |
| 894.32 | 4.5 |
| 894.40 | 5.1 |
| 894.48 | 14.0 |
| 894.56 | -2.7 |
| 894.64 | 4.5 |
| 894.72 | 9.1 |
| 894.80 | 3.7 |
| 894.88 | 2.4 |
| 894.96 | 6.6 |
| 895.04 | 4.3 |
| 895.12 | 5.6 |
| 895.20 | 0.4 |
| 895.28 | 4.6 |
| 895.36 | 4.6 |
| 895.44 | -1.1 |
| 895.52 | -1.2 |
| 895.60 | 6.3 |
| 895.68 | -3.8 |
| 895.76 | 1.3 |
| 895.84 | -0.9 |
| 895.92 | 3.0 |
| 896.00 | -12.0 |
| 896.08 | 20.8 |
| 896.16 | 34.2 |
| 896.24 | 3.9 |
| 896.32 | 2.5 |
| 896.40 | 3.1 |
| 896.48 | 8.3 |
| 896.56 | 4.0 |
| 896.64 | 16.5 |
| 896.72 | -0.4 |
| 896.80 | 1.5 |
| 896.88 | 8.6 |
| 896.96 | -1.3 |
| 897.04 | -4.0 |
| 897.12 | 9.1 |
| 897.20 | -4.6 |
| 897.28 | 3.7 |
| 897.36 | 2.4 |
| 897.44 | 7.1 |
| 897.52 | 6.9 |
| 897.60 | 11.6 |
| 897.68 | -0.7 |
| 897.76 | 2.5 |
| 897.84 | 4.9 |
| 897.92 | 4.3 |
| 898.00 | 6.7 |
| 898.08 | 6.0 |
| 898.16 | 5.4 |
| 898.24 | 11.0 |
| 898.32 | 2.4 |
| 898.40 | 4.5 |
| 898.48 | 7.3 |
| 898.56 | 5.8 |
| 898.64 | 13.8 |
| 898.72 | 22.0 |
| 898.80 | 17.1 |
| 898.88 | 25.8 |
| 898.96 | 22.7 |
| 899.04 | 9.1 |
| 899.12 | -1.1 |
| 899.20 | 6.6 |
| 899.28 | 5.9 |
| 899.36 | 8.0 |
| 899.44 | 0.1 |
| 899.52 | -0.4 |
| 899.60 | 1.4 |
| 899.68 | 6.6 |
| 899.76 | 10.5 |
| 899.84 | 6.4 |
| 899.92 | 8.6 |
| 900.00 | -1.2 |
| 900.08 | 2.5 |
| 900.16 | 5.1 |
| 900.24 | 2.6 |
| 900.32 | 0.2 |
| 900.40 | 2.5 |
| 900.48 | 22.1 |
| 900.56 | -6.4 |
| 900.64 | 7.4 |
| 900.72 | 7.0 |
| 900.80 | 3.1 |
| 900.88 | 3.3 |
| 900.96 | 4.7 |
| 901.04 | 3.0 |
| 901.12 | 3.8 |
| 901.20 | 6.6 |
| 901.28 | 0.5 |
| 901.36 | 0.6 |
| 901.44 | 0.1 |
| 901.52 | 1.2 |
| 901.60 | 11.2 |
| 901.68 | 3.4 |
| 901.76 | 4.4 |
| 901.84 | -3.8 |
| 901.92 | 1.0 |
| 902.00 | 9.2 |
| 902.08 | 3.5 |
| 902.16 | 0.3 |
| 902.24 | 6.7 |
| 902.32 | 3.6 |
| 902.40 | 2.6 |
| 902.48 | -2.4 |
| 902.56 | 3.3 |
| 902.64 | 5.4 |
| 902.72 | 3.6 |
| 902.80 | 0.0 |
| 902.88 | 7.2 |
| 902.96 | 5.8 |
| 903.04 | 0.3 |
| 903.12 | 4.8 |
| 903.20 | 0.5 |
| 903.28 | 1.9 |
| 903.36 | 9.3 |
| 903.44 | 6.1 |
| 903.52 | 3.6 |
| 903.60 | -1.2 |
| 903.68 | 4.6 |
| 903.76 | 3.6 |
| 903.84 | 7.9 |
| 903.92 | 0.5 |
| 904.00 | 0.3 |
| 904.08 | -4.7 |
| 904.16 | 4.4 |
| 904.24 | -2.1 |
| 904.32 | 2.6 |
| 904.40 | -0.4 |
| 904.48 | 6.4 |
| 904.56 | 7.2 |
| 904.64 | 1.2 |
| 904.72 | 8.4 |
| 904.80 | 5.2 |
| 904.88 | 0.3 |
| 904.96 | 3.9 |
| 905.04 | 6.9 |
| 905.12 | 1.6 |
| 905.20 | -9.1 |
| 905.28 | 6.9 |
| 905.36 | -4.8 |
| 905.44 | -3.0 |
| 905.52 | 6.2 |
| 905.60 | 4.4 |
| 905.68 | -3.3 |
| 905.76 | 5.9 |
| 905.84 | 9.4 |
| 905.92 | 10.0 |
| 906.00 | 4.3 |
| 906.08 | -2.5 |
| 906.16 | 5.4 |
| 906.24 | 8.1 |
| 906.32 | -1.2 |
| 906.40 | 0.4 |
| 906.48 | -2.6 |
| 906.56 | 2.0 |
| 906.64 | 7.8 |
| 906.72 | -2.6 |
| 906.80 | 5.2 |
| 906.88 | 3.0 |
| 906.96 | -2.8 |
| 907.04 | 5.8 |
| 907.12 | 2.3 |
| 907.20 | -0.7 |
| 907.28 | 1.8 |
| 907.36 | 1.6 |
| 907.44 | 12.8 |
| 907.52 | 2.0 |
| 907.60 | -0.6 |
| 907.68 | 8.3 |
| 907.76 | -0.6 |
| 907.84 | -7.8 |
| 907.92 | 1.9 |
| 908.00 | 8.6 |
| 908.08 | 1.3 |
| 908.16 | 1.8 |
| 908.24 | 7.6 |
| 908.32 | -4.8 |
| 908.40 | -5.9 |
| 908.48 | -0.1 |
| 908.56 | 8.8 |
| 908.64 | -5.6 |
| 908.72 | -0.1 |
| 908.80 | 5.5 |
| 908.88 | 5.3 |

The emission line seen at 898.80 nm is H-gamma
